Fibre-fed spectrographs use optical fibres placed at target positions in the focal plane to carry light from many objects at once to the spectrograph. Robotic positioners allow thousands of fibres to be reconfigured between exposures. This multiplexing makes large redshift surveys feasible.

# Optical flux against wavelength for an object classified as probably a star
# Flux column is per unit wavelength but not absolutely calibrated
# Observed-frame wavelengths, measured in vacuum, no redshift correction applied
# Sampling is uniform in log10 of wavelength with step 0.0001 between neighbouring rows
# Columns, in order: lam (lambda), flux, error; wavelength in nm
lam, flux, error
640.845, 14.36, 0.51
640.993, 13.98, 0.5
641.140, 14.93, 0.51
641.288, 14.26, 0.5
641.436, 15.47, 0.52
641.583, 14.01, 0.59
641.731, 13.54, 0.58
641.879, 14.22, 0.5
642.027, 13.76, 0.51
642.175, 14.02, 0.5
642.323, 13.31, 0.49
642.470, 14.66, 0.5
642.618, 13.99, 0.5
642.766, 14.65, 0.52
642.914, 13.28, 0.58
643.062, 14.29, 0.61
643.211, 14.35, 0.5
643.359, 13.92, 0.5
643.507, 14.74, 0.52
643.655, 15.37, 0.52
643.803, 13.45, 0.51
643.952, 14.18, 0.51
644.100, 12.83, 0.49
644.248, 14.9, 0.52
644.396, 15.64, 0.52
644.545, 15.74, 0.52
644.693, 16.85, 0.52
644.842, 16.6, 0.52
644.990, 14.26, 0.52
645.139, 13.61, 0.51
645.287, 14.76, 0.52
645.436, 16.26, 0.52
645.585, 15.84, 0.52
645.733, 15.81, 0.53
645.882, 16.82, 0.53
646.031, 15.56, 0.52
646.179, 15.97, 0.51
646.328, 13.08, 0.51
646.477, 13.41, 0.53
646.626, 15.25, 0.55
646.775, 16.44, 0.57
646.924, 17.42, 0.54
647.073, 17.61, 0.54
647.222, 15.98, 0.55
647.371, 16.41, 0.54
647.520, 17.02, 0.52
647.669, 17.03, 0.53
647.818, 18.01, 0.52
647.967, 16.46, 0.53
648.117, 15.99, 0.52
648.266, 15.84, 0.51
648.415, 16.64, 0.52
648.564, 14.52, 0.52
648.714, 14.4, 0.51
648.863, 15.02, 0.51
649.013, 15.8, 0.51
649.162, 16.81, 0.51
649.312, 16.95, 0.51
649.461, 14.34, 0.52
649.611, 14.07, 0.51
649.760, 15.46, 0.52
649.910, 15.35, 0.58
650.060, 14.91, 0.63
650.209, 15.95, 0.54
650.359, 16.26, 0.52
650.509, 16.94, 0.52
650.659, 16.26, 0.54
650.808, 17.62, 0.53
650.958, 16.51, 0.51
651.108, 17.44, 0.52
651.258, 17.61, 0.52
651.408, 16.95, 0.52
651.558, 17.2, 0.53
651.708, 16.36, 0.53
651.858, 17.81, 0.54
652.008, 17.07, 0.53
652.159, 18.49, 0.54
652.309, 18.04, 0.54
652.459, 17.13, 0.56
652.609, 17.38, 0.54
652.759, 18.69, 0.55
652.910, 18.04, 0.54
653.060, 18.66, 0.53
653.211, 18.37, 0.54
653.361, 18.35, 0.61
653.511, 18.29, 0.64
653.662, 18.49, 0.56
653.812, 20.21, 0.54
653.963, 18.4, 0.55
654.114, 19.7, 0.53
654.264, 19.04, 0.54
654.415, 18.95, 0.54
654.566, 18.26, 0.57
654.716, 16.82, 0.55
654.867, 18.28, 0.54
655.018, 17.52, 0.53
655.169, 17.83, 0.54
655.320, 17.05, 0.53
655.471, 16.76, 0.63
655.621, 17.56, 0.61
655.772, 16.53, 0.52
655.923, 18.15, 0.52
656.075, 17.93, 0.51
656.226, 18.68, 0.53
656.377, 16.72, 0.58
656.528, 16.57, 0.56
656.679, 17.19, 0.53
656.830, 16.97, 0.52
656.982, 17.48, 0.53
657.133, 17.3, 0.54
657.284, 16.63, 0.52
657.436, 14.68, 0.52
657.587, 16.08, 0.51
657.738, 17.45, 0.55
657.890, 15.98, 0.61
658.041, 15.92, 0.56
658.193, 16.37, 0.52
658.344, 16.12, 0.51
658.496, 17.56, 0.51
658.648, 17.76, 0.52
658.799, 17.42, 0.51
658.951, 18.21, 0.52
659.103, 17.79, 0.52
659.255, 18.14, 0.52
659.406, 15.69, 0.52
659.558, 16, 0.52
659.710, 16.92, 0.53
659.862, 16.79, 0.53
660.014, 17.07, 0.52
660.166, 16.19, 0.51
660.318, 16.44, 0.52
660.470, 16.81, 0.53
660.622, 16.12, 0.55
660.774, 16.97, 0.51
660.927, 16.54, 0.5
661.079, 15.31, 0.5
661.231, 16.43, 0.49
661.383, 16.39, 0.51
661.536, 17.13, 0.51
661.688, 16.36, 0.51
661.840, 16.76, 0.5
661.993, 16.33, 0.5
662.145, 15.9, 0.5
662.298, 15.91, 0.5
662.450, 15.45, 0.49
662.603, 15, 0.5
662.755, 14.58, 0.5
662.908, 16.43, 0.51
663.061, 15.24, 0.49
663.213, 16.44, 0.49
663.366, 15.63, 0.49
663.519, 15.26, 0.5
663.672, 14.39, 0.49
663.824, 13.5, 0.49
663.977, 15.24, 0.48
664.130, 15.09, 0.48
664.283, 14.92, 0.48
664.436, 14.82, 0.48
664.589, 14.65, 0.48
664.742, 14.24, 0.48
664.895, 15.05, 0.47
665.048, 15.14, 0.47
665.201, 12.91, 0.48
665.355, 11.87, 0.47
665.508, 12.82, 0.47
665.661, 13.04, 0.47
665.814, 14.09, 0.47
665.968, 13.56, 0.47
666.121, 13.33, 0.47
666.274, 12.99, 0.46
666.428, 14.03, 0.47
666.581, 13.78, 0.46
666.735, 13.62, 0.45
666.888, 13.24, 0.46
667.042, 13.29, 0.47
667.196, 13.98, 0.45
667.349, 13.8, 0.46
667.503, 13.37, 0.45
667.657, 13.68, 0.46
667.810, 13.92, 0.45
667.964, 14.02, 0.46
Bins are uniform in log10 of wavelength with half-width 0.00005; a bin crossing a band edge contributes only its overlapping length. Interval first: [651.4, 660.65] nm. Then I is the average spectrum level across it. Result 17.4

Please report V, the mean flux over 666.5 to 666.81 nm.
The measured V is 13.7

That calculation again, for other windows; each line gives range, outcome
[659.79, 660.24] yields 16.7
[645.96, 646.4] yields 14.9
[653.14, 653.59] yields 18.4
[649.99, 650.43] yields 15.7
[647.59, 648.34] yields 16.7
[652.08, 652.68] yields 17.8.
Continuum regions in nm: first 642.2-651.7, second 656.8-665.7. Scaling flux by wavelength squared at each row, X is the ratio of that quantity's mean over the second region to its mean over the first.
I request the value 1.07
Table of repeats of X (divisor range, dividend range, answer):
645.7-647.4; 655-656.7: 1.13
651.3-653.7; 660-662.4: 0.94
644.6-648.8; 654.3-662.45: 1.11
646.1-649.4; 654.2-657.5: 1.12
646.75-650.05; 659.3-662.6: 1.06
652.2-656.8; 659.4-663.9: 0.91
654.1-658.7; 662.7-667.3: 0.85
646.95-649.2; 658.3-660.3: 1.09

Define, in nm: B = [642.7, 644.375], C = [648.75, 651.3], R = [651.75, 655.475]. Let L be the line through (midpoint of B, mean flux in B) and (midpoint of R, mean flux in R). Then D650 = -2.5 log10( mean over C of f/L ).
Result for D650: 0.05 mag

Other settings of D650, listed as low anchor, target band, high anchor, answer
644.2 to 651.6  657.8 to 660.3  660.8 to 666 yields -0.103 mag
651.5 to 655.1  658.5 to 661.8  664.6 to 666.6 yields -0.078 mag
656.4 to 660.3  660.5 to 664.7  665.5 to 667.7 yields -0.038 mag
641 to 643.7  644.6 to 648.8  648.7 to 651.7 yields -0.039 mag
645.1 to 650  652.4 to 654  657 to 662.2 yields -0.138 mag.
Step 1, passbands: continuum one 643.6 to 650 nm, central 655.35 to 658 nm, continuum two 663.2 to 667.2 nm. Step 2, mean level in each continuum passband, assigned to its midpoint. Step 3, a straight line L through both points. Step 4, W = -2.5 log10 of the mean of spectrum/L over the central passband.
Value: -0.15 mag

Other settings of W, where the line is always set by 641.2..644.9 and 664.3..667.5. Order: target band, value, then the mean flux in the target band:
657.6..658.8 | -0.20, 16.8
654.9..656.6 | -0.23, 17.4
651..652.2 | -0.21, 17.3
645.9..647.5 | -0.10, 15.8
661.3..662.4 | -0.18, 16.4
